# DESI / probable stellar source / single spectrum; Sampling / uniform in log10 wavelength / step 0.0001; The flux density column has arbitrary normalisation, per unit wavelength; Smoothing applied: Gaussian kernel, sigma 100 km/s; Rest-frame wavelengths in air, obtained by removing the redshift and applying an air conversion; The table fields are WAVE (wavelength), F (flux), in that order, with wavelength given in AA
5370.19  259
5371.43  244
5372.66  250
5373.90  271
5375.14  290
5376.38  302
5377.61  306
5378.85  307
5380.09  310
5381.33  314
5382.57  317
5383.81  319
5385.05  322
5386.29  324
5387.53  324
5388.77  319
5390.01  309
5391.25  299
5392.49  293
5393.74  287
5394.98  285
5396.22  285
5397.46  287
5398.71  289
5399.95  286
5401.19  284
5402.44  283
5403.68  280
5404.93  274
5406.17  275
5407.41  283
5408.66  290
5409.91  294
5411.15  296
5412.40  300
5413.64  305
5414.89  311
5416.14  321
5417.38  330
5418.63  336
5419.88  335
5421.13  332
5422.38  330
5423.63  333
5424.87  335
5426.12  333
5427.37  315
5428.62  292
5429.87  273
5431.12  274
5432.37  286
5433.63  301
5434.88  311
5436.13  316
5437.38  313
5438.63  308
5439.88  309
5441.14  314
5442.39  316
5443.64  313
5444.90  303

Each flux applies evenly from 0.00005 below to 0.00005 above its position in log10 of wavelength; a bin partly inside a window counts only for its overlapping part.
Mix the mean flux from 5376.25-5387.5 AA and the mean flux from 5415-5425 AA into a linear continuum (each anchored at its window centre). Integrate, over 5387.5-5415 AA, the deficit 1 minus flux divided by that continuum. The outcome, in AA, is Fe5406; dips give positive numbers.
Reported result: 2.6 AA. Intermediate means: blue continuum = 315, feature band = 292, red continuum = 330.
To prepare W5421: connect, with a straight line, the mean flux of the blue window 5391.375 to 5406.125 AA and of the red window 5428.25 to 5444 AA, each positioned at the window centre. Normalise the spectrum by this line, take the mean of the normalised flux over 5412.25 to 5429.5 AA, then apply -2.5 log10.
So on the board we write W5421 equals -0.10 mag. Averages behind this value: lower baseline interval 285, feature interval 322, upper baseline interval 302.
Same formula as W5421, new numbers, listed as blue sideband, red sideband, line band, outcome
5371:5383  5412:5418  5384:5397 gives -0.020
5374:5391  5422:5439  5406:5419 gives 0.018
